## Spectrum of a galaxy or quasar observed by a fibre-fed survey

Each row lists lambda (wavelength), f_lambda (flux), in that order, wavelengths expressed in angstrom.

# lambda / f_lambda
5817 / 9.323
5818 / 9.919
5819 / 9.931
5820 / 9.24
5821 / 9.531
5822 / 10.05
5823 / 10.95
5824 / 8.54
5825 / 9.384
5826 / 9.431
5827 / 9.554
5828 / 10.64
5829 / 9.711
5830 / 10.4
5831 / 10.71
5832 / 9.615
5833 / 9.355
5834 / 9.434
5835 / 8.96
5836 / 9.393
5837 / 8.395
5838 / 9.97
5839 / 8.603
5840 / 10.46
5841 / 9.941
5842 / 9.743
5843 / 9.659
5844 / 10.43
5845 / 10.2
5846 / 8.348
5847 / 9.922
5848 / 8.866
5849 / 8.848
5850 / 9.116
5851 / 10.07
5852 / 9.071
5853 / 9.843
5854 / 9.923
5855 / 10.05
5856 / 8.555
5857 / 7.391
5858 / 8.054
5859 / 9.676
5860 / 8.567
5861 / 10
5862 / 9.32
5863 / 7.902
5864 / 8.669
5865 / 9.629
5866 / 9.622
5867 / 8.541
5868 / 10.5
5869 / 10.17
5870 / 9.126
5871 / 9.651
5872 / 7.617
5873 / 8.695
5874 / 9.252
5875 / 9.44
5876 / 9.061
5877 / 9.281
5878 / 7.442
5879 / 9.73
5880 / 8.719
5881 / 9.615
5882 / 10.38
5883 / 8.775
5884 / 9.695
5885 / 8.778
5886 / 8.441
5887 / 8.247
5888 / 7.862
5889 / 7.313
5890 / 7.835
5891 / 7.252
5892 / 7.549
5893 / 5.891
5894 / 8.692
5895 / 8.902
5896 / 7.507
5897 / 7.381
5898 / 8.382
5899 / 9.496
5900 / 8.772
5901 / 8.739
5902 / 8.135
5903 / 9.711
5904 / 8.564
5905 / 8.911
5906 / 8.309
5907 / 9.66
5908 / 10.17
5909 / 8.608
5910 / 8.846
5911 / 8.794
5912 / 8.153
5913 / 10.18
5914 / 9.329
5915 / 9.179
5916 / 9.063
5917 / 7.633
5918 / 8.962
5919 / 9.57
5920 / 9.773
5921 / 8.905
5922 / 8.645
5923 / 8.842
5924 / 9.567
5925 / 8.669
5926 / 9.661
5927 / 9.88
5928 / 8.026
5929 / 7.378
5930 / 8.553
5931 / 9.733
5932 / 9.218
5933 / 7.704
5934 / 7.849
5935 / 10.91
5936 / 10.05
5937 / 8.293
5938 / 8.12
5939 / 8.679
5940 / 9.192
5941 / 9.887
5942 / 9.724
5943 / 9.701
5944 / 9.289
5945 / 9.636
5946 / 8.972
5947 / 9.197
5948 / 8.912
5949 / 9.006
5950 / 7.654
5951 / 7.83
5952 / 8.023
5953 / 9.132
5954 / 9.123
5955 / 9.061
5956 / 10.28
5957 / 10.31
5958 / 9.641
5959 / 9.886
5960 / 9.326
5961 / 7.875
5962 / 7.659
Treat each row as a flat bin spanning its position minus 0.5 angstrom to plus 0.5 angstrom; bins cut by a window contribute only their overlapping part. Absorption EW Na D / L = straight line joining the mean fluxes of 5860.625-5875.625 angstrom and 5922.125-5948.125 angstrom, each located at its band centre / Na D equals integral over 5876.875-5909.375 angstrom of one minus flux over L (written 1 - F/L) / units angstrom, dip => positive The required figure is 2.1 angstrom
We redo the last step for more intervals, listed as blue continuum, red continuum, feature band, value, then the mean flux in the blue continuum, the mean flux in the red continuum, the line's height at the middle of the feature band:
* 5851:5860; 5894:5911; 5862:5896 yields 0.78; 9.1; 8.76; 8.93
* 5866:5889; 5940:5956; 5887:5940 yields 2.05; 9.02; 9.06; 9.04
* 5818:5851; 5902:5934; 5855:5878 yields 0.83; 9.62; 8.94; 9.36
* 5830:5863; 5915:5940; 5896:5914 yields 0.39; 9.38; 8.91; 9.04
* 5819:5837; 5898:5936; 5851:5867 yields 0.56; 9.67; 8.98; 9.43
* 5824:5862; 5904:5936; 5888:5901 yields 1.71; 9.45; 9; 9.15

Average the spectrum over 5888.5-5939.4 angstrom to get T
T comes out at 8.7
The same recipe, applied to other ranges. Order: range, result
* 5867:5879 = 9.11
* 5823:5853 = 9.57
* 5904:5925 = 9.03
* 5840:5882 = 9.25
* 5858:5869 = 9.23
